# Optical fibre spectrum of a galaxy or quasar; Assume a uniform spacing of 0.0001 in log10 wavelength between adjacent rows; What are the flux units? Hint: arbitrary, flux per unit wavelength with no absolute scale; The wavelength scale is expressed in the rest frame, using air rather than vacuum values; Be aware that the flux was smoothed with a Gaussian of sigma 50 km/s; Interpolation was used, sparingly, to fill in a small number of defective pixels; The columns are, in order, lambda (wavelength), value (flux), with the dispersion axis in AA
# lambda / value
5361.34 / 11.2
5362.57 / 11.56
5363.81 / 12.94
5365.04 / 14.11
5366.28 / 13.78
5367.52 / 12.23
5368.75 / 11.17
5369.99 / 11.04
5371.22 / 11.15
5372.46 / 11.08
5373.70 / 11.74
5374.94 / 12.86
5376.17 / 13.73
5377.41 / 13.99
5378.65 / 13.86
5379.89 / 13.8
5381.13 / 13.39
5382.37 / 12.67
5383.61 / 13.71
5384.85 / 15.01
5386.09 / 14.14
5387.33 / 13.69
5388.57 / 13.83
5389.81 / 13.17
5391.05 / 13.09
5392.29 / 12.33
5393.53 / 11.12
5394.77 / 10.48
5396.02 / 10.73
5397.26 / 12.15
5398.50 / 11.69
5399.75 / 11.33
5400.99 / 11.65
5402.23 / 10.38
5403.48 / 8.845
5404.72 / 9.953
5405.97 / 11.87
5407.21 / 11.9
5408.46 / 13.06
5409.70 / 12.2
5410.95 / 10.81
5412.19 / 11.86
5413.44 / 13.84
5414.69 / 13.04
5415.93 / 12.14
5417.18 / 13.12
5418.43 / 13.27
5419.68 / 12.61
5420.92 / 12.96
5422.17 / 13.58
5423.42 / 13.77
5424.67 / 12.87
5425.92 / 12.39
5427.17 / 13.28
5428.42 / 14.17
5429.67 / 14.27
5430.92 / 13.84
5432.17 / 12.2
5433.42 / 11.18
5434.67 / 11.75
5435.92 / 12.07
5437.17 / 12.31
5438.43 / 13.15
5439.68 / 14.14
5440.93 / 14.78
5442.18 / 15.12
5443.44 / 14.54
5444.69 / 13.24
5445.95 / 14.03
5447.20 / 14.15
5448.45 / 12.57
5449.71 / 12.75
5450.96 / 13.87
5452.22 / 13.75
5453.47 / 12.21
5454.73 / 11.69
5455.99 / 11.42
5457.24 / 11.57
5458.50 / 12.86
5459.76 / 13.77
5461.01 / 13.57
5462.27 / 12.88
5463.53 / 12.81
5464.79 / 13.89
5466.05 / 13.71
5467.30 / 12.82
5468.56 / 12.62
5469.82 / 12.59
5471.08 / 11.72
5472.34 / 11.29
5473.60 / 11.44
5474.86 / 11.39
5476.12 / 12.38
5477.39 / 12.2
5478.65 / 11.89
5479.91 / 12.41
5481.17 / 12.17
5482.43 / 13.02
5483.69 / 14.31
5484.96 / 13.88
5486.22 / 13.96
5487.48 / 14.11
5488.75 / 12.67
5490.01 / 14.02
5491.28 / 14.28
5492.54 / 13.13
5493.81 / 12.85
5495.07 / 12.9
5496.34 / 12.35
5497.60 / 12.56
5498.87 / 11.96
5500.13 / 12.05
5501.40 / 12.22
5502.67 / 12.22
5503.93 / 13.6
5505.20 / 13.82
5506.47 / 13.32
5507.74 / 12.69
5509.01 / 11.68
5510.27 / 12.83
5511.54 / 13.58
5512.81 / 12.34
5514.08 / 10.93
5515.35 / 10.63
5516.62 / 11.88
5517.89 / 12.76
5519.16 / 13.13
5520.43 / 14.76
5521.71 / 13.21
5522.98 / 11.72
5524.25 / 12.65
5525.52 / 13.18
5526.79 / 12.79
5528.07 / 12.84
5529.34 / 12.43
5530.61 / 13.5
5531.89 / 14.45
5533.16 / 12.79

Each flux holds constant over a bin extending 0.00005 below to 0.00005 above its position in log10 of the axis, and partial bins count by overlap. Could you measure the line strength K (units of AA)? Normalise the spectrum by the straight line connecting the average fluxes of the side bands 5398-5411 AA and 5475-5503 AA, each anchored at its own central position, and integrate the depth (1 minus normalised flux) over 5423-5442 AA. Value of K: -2.1 AA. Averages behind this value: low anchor 11.3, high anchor 12.9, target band 13.1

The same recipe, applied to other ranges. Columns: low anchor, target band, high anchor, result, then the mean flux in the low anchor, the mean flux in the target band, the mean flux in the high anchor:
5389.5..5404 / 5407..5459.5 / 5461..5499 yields -4.17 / 11.4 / 13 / 12.8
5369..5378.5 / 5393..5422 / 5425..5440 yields 1.85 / 12.3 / 11.8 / 12.9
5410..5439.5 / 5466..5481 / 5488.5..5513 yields 0.82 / 12.8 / 12.1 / 12.9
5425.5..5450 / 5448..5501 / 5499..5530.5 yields 0.91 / 13.3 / 12.8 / 12.6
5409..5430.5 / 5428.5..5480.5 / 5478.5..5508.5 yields 0.52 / 13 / 12.9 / 13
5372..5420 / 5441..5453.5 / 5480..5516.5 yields -1.10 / 12.4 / 13.7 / 12.8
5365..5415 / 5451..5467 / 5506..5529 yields -0.52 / 12.3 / 12.9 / 12.6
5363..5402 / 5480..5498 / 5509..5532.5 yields -0.83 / 12.6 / 13.3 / 12.7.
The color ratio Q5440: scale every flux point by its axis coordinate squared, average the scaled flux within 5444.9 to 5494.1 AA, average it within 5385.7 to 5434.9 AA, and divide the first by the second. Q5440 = 1.07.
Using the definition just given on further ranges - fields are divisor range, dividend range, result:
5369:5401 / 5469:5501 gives 1.05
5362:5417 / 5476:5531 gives 1.08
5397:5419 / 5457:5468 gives 1.13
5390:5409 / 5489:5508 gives 1.18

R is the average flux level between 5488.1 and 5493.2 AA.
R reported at 13.5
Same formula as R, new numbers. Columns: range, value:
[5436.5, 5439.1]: 12.7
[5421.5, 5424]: 13.6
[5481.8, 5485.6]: 13.7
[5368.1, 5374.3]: 11.2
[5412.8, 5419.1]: 13.1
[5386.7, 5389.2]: 13.8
